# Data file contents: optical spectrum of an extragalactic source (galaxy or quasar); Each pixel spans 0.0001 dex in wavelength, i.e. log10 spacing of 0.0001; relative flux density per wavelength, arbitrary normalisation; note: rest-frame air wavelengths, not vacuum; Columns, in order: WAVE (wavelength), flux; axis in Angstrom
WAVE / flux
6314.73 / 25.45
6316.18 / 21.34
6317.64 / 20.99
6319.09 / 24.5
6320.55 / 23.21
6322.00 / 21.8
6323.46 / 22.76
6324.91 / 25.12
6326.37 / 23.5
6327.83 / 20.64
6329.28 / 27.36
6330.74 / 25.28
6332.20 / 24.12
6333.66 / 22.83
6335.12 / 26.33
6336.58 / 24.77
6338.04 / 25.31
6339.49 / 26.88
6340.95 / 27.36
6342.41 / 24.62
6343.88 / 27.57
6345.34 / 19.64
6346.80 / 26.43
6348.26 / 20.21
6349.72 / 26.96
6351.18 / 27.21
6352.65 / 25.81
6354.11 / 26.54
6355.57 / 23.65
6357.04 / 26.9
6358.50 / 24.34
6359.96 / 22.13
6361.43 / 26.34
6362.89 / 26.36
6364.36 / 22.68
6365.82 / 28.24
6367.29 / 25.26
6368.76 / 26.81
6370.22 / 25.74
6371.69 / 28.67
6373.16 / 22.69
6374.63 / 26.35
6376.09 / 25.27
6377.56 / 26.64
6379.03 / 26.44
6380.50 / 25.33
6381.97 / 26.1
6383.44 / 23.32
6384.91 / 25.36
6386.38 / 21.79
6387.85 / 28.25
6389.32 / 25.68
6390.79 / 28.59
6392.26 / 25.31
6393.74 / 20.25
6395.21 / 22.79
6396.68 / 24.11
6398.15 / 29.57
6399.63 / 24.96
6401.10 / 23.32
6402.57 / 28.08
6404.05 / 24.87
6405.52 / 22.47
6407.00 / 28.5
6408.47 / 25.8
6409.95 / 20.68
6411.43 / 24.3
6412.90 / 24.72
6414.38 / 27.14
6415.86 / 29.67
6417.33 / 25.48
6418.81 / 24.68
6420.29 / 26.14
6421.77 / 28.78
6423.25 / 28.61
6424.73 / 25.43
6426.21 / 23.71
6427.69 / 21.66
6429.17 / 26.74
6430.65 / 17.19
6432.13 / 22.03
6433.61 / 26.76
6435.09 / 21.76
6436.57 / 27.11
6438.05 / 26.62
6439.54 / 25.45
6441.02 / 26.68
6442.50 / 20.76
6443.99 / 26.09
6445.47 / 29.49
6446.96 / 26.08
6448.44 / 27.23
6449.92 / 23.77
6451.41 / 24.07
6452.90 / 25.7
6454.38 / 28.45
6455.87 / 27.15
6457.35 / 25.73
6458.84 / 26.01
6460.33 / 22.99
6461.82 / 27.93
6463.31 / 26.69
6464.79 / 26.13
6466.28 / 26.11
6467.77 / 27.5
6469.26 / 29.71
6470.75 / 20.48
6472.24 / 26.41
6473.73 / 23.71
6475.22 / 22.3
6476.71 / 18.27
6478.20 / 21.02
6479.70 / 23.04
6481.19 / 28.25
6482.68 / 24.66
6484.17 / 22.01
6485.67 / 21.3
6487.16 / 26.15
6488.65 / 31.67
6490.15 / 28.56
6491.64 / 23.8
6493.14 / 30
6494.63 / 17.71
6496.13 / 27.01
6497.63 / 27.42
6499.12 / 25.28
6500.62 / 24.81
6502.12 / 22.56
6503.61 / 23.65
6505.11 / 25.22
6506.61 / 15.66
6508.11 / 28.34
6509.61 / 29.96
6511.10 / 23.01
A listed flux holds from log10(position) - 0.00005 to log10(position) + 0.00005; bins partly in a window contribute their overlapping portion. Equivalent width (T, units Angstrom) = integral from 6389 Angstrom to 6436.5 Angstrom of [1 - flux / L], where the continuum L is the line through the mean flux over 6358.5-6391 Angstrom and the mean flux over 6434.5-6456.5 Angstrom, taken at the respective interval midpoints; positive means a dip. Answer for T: 1.2 Angstrom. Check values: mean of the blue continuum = 25.6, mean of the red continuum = 25.8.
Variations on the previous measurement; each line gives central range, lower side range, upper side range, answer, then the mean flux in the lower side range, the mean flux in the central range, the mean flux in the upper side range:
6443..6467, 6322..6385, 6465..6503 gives -1.3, 25.1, 26.2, 24.8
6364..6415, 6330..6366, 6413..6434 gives -0.3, 25.1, 25.3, 25.2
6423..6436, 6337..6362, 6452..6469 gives 1.2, 25.2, 23.6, 26.5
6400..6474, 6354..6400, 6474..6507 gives -2.1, 25.4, 25.5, 24.2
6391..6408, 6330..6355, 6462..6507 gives -0.1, 25.2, 25.1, 24.7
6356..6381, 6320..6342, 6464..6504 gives -1.1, 24.5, 25.6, 24.8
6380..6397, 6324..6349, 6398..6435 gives 0.1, 24.6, 24.7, 25.1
